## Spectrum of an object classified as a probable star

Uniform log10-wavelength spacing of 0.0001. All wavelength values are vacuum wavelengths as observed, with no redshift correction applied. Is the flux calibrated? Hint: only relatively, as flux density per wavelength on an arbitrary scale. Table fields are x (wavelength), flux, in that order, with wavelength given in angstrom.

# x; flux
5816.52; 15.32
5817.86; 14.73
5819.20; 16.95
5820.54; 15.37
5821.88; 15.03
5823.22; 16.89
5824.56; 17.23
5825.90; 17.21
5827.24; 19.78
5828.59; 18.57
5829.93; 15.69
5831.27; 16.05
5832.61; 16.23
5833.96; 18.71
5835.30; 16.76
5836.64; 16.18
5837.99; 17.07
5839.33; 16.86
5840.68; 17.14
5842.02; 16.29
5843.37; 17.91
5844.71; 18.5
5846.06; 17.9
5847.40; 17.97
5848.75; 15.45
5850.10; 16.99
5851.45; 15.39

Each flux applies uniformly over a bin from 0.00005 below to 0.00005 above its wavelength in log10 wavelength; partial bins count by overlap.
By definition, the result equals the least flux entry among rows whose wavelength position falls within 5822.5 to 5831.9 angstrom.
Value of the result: 15.69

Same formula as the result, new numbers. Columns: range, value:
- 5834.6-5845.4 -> 16.18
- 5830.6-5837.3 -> 16.05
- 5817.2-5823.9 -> 14.73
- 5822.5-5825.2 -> 16.89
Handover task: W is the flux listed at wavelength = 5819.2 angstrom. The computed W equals 16.95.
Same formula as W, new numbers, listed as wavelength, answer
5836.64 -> 16.18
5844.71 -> 18.5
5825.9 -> 17.21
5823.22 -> 16.89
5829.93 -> 15.69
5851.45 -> 15.39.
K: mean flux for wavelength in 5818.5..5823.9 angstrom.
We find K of 16.1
